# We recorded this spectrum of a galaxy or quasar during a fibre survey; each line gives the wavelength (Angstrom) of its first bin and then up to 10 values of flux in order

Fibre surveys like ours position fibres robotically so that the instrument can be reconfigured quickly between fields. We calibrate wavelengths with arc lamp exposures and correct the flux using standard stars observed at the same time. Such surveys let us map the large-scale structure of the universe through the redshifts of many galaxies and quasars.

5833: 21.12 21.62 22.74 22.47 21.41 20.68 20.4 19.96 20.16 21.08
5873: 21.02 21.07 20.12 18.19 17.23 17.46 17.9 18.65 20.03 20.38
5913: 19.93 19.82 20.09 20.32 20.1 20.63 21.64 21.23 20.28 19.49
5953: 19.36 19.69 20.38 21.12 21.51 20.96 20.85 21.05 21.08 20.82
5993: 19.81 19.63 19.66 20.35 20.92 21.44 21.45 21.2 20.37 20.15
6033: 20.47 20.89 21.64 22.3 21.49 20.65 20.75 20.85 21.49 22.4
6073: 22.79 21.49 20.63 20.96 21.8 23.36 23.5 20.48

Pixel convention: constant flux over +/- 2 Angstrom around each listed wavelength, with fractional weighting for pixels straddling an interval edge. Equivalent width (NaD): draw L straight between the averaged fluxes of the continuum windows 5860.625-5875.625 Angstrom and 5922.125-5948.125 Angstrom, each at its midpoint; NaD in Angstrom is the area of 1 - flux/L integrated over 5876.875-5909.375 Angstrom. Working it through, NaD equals 2.87 Angstrom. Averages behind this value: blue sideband 20.6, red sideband 20.6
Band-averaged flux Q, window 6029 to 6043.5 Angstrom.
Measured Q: 20.9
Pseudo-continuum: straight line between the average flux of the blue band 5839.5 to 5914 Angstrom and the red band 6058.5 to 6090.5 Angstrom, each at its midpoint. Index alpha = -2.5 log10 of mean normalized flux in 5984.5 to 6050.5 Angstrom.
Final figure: 0.02 mag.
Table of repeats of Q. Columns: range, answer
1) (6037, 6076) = 21.6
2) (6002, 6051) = 21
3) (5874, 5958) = 19.7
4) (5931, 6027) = 20.6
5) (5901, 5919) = 19.9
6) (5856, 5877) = 20.6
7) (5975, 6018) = 20.6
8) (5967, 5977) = 21.2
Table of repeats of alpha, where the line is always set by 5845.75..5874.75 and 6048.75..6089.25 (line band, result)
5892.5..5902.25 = 0.16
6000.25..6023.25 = 0.02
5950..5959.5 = 0.08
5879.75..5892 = 0.14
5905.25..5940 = 0.03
